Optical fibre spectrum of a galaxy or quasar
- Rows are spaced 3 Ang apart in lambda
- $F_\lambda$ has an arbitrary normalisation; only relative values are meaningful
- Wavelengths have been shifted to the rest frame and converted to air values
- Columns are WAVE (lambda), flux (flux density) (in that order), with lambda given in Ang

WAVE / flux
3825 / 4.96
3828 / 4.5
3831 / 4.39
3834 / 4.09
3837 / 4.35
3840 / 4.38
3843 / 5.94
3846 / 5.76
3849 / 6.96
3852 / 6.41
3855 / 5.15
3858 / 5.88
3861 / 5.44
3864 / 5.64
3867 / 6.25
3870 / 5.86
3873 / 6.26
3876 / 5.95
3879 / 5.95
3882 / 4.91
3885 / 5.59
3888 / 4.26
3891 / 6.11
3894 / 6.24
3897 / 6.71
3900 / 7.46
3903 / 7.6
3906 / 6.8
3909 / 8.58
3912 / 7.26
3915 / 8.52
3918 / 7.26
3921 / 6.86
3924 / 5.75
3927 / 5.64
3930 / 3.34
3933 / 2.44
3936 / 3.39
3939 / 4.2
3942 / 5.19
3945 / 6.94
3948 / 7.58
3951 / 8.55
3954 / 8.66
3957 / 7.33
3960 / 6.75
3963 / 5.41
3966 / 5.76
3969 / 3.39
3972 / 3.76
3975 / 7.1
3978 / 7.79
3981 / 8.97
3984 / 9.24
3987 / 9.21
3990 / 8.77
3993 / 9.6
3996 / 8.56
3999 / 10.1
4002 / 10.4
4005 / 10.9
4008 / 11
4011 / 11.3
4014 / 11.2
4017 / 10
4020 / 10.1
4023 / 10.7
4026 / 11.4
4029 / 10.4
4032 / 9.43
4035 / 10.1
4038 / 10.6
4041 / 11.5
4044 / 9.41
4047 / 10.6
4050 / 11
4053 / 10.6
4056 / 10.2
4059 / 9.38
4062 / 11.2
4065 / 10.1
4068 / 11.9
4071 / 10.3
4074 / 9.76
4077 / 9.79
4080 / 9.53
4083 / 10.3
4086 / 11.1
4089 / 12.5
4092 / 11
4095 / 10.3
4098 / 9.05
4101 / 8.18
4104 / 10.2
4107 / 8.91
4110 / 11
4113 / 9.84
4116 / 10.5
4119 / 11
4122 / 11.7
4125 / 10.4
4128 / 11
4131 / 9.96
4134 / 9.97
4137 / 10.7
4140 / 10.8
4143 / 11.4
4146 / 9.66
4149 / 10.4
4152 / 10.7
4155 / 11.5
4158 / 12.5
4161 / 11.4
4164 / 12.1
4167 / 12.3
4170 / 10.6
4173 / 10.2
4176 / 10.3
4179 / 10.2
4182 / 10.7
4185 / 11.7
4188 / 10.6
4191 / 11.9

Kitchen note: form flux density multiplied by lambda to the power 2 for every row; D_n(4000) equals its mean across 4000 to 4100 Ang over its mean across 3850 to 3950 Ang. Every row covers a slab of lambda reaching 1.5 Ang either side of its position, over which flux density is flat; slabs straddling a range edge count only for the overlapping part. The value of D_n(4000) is 1.9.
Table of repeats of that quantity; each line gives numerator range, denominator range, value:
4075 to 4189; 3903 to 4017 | 1.55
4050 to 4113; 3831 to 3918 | 1.87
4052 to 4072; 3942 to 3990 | 1.56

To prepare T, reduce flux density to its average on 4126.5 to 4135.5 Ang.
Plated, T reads 10.3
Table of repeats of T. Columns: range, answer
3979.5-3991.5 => 9.05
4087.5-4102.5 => 10.2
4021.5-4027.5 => 11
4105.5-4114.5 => 9.92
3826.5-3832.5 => 4.44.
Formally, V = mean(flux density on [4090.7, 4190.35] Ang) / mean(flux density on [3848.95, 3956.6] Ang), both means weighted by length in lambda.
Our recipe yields 1.7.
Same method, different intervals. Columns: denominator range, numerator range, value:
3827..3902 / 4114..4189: 1.93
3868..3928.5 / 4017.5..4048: 1.61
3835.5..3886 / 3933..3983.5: 1.10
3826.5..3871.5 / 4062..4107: 1.90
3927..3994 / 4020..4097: 1.62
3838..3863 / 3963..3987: 1.17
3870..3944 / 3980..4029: 1.70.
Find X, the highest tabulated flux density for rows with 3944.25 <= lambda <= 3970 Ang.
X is 8.66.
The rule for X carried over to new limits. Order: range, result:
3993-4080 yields 11.9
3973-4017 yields 11.3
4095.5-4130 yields 11.7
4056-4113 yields 12.5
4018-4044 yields 11.5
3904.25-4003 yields 10.4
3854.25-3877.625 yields 6.26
